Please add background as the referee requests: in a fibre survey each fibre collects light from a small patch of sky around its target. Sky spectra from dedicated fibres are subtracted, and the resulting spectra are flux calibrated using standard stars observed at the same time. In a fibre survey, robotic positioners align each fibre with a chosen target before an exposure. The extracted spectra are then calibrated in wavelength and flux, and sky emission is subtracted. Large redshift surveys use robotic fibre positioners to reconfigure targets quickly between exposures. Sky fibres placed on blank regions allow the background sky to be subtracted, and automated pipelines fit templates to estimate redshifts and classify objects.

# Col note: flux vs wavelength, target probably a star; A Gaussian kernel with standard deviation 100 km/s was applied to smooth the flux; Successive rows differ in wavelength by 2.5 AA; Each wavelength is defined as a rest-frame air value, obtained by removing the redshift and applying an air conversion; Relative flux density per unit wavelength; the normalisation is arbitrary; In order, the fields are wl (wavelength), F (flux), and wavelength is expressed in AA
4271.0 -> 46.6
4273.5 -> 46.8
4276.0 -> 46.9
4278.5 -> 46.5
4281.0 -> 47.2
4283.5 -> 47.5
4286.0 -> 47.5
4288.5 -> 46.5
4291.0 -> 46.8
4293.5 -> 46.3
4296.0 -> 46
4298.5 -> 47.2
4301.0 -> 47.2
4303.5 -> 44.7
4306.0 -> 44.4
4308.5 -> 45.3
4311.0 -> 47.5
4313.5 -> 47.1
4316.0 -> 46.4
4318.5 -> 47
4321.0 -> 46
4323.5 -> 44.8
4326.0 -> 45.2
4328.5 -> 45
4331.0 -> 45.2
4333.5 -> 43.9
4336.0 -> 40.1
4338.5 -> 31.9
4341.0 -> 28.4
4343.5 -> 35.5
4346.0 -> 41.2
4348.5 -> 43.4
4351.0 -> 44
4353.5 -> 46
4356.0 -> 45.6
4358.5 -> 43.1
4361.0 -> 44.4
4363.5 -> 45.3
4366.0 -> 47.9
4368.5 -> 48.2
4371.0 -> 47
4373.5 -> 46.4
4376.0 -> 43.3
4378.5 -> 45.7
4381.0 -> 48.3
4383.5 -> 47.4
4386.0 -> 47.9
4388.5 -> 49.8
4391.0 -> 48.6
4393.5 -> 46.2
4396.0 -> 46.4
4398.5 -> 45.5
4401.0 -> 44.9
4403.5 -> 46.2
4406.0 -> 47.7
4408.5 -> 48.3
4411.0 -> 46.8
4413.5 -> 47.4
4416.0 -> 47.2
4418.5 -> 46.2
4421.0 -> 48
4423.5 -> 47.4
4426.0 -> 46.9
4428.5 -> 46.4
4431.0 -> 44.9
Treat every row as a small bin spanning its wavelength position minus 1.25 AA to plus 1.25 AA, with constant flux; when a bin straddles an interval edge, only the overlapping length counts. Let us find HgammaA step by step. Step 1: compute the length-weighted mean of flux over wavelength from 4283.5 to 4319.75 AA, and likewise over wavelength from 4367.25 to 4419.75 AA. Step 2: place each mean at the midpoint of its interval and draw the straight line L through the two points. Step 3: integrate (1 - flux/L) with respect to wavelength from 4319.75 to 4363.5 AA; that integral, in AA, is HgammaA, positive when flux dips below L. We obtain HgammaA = 4.3 AA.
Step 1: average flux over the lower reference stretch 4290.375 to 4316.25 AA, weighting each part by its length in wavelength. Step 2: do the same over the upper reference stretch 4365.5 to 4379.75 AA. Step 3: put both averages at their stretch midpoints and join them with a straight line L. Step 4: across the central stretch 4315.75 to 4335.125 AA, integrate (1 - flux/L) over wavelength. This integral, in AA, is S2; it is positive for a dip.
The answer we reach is 0.41 AA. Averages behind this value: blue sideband 46.2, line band 45.3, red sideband 46.3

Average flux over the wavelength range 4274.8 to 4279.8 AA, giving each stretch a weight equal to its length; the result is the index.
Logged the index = 46.7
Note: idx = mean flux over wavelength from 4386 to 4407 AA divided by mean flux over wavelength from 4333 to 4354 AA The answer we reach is 1.2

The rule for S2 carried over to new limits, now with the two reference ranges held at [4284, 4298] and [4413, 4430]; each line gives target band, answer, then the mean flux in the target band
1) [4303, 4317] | 0.2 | 46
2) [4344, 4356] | 0.9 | 43.3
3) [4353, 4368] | 0.4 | 45.5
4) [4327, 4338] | 0.9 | 42.8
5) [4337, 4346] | 2.6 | 33.4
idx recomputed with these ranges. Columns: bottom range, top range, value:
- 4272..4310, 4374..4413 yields 1.01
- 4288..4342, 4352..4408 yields 1.05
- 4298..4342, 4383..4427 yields 1.08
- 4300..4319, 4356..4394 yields 1.01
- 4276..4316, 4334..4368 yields 0.89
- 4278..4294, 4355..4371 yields 0.98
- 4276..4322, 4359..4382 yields 0.99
